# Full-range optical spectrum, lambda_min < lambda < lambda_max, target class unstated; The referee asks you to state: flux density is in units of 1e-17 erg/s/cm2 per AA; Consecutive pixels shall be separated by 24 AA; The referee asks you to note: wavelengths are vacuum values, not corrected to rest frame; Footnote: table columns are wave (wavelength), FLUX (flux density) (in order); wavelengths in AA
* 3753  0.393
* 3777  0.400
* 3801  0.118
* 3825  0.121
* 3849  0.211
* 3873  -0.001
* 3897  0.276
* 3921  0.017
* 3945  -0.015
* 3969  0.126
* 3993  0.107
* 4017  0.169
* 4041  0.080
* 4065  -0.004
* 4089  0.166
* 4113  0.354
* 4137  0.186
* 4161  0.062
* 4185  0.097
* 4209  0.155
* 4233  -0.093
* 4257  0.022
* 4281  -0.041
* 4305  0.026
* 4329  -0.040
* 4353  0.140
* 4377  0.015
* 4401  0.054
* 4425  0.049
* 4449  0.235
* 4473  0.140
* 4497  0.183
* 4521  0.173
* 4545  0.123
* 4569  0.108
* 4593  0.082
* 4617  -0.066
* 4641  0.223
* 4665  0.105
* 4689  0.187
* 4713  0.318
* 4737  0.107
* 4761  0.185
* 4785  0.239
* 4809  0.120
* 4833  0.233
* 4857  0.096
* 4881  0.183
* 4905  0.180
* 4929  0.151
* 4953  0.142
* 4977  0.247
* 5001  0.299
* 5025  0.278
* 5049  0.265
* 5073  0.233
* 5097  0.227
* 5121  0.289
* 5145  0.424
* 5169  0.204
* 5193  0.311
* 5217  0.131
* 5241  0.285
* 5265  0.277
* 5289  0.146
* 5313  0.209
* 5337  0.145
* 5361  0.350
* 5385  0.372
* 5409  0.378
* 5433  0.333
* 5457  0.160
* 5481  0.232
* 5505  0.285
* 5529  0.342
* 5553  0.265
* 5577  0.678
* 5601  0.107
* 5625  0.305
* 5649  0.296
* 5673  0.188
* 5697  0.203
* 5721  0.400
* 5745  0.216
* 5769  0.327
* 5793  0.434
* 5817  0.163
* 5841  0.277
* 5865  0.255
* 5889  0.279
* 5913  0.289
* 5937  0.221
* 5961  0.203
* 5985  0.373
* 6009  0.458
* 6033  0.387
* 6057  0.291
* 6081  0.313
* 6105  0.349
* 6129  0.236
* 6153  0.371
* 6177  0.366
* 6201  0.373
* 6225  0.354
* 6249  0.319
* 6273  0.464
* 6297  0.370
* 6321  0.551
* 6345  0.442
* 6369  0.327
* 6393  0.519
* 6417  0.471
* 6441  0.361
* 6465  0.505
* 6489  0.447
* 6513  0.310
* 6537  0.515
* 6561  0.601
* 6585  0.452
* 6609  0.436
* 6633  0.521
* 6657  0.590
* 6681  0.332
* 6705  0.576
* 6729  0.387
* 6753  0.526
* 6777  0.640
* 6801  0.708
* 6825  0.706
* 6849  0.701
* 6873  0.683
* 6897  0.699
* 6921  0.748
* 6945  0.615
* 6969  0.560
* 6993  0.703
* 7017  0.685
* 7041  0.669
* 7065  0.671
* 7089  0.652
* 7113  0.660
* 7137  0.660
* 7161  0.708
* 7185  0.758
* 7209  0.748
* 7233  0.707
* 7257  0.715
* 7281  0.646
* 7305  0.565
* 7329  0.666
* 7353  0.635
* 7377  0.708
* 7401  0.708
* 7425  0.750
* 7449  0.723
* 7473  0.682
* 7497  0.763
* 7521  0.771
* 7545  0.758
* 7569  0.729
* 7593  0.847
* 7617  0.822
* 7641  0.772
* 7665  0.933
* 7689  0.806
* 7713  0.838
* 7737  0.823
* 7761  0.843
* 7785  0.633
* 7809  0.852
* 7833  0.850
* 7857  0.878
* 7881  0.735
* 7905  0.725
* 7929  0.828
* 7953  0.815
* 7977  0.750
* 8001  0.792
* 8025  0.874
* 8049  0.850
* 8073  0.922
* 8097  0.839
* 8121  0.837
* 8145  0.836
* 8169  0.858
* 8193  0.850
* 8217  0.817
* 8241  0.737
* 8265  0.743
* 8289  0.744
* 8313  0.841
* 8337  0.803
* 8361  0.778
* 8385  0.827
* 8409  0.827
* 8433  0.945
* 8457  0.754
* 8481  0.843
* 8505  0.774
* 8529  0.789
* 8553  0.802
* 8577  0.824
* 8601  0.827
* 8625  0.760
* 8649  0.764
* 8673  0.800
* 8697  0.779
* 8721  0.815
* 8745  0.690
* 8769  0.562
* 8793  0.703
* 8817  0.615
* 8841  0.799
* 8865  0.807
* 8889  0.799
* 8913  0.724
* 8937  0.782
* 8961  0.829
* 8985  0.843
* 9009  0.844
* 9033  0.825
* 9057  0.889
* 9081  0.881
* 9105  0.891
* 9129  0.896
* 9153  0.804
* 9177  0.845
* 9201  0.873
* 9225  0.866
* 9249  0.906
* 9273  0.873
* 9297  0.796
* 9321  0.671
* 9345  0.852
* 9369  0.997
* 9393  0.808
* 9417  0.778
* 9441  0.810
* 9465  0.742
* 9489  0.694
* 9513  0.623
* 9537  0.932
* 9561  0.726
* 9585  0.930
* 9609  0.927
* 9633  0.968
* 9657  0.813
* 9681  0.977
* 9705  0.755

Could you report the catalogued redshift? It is 0.697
